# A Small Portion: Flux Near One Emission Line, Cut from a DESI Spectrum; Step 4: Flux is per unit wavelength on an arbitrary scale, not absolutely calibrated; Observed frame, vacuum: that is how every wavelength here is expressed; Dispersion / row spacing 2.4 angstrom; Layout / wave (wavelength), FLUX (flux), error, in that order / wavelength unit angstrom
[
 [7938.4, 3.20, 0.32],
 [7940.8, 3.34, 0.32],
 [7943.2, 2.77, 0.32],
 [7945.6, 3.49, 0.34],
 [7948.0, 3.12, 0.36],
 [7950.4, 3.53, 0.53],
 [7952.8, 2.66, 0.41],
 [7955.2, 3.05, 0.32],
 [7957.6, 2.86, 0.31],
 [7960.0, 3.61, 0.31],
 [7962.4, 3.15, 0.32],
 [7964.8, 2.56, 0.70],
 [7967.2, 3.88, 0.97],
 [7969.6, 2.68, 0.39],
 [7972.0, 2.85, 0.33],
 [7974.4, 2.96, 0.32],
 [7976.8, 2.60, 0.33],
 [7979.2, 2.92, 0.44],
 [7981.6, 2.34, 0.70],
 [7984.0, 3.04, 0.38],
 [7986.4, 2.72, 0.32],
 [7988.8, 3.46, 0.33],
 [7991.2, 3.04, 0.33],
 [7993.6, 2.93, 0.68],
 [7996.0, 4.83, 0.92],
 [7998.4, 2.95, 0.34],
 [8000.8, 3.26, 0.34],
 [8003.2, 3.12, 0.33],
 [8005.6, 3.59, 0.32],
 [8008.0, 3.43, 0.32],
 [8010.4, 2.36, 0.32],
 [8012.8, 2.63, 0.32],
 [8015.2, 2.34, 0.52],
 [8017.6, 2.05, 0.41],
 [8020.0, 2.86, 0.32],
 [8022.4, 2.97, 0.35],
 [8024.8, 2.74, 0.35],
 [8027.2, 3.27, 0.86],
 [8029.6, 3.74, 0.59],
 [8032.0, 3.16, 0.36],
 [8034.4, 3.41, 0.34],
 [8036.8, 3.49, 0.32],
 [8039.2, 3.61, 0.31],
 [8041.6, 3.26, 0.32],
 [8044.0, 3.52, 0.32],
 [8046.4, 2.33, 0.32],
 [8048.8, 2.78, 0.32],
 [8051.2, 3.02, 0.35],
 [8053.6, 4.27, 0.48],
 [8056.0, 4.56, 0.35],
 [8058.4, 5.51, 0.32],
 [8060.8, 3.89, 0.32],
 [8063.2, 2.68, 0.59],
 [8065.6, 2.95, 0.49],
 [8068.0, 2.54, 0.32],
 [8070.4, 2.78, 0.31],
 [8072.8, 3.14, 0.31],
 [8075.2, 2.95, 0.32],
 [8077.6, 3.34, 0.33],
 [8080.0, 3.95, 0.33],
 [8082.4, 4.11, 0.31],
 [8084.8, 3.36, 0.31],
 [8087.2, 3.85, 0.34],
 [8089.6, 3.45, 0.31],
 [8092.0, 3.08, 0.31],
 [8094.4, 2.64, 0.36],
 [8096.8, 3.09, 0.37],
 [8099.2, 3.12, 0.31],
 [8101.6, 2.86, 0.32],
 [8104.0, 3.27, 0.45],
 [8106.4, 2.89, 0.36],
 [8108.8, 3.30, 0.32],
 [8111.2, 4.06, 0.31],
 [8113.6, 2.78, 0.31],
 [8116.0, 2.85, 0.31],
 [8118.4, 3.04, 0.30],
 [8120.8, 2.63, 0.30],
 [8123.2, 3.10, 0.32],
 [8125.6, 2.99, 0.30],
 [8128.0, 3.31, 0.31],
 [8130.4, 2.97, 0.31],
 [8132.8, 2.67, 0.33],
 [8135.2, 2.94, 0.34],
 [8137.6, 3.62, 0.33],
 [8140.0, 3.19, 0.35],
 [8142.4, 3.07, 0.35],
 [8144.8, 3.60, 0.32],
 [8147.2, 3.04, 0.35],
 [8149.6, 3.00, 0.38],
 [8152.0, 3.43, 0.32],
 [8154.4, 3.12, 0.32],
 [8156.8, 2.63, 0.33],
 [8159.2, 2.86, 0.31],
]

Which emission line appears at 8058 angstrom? H-alpha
